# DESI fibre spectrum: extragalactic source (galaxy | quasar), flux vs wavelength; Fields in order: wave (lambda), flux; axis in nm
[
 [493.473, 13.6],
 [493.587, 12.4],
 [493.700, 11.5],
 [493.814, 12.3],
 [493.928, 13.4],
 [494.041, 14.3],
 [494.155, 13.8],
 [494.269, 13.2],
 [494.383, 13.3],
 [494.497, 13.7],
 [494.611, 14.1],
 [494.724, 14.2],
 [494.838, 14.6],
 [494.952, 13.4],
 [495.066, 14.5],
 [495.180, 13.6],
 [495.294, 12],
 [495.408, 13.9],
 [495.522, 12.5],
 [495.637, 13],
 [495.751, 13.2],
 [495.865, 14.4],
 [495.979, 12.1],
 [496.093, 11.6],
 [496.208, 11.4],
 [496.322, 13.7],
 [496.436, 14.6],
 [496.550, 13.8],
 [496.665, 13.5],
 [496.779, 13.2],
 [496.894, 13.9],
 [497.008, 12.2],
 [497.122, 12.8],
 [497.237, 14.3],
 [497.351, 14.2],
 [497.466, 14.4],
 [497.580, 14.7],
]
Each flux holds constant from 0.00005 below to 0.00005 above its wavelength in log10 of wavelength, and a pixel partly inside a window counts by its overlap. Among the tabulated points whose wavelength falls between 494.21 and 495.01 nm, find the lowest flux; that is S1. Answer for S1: 13.2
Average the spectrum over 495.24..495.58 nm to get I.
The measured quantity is 12.8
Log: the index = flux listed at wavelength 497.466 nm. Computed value 14.4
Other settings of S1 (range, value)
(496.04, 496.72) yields 11.4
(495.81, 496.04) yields 12.1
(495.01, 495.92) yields 12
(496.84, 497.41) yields 12.2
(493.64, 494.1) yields 11.5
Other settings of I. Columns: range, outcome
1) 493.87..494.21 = 13.8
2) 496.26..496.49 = 14.1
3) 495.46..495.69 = 12.7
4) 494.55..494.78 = 14.2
